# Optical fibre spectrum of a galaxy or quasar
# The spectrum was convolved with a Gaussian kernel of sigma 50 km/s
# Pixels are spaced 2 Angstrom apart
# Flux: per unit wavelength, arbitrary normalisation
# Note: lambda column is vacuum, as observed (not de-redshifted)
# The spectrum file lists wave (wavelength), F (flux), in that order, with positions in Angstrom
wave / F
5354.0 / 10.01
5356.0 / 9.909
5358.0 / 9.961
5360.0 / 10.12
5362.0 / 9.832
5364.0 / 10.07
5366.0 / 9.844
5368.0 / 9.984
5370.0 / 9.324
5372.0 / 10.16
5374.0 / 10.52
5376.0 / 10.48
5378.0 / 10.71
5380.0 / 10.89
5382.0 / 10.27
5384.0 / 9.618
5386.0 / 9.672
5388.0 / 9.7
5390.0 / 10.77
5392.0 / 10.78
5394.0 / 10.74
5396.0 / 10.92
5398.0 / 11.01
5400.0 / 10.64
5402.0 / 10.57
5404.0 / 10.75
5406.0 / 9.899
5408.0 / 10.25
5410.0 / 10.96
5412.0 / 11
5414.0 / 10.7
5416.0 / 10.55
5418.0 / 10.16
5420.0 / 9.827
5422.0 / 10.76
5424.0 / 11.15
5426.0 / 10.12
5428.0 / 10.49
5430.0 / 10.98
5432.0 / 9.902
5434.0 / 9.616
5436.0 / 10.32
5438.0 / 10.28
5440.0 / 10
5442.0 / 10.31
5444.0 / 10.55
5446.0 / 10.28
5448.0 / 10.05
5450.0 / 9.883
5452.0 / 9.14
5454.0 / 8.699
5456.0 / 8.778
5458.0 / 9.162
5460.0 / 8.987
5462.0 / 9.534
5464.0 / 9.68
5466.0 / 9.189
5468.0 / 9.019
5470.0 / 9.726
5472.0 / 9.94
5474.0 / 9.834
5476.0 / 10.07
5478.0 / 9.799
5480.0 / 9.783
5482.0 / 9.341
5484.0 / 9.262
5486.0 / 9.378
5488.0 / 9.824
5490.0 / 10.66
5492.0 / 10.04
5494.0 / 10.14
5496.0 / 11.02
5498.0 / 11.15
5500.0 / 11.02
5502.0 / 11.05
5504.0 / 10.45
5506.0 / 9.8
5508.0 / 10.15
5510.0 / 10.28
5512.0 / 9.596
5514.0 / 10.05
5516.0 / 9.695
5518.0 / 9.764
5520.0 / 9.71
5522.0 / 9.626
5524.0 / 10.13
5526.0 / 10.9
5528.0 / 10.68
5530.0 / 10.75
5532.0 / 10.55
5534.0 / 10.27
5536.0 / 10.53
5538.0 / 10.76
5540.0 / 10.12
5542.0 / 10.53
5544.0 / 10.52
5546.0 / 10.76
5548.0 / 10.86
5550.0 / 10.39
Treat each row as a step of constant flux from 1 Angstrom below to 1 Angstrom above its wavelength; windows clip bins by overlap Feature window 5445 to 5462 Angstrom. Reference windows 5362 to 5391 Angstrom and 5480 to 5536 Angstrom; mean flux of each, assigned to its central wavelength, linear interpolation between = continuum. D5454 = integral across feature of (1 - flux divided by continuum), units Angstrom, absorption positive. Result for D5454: 1.3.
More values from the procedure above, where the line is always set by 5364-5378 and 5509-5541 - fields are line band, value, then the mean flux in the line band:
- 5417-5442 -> -0.39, 10.3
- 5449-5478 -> 2.14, 9.42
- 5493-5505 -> -0.72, 10.8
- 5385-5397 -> -0.37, 10.4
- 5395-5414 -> -1.02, 10.7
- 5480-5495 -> 0.56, 9.8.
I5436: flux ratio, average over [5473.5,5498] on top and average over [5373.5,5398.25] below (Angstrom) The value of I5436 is 0.96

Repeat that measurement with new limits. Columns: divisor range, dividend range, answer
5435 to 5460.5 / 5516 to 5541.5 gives 1.06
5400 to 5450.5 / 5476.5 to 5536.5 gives 0.98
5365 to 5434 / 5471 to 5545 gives 0.98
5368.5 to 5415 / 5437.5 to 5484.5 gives 0.92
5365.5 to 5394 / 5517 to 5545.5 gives 1.01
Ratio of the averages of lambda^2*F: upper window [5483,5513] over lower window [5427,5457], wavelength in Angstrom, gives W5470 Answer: 1.1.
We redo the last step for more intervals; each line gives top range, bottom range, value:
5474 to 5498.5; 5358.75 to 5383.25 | 1.03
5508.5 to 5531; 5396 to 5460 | 1.02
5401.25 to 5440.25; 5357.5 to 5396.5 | 1.04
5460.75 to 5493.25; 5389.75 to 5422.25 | 0.94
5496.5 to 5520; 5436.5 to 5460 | 1.08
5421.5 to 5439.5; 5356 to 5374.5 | 1.07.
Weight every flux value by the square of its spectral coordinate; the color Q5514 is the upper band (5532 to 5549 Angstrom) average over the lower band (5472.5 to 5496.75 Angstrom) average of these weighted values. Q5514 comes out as 1.08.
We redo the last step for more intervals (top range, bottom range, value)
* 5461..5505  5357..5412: 1.00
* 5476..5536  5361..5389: 1.06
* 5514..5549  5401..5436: 1.03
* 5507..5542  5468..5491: 1.07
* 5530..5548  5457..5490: 1.13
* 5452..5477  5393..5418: 0.90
